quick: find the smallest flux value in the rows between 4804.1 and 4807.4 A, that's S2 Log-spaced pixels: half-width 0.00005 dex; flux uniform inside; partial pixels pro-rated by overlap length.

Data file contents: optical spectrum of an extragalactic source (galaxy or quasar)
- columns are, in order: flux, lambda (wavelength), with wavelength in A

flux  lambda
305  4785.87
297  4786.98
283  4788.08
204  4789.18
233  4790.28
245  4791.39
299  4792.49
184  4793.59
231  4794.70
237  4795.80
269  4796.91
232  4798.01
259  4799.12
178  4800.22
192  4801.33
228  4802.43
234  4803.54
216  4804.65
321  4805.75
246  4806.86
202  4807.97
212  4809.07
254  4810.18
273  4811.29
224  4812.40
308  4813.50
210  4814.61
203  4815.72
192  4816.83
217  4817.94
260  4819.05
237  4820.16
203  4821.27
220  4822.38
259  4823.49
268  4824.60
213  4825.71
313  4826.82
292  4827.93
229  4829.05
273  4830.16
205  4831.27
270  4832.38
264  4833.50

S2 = 216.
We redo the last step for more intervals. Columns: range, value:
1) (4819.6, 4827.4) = 203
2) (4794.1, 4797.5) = 231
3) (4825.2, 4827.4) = 213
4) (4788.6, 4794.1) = 184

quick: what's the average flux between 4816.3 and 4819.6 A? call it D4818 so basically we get 223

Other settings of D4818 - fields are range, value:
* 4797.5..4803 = 218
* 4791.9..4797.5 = 244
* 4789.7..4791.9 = 238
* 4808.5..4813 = 242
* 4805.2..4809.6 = 246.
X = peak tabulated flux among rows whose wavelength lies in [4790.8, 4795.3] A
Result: 299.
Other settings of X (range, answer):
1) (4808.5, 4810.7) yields 254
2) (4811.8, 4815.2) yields 308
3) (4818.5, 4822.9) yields 260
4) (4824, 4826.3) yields 268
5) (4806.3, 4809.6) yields 246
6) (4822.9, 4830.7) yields 313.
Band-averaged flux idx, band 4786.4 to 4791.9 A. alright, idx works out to 252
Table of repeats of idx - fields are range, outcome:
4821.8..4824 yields 239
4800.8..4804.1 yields 218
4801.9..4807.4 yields 249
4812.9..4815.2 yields 258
